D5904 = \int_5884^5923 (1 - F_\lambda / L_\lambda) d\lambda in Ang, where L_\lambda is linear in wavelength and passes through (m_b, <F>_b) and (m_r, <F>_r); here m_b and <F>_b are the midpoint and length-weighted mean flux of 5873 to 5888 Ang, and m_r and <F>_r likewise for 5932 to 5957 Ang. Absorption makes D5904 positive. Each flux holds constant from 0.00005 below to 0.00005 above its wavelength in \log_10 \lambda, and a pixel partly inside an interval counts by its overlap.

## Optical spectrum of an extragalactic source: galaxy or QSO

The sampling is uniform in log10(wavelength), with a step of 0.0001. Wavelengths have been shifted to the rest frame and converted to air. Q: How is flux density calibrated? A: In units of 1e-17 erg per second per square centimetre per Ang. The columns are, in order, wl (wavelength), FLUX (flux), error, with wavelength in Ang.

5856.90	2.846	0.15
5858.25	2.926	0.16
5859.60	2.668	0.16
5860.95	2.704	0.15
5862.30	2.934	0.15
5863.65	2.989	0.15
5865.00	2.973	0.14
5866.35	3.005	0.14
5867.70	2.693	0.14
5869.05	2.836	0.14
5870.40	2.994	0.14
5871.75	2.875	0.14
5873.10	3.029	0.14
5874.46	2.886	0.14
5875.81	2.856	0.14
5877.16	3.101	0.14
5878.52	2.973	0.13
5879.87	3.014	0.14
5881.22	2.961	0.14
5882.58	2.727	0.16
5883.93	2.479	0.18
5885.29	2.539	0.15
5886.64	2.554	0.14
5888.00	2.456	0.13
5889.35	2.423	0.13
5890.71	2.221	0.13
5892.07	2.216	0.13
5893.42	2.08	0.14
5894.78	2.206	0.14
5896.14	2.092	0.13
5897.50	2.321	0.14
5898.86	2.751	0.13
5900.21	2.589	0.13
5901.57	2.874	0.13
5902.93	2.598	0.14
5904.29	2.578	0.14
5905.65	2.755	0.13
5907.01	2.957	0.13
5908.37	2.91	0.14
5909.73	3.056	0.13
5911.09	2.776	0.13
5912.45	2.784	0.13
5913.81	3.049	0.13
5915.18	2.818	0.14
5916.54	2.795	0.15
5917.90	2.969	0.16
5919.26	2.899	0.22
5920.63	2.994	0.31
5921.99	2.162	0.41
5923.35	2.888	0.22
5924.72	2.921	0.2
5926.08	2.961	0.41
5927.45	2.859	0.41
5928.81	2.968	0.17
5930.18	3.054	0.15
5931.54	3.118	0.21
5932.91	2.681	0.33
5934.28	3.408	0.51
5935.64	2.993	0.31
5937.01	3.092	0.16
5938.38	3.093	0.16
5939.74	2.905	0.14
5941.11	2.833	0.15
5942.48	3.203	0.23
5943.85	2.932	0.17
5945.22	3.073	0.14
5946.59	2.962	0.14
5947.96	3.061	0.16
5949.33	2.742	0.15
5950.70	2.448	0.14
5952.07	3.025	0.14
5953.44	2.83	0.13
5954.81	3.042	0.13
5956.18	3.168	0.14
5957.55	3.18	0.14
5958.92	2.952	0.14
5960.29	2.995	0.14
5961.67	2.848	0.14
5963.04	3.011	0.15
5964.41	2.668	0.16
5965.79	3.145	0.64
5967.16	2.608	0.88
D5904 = 3.3 Ang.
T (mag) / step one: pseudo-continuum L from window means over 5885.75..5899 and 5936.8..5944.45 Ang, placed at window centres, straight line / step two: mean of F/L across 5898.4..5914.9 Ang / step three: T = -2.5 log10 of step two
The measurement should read -0.12 mag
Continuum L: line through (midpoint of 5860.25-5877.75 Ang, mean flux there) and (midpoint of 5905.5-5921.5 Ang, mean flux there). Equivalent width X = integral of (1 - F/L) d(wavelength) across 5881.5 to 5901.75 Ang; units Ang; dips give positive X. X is 3.3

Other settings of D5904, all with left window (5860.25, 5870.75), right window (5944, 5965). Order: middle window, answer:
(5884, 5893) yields 1.56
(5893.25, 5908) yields 1.81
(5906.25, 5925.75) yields 0.39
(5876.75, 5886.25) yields 0.28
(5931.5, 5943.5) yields -0.42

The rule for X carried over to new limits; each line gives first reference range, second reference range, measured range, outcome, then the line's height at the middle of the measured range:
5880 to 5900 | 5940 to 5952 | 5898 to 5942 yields -3.0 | 2.7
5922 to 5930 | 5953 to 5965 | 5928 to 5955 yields -0.5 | 2.91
